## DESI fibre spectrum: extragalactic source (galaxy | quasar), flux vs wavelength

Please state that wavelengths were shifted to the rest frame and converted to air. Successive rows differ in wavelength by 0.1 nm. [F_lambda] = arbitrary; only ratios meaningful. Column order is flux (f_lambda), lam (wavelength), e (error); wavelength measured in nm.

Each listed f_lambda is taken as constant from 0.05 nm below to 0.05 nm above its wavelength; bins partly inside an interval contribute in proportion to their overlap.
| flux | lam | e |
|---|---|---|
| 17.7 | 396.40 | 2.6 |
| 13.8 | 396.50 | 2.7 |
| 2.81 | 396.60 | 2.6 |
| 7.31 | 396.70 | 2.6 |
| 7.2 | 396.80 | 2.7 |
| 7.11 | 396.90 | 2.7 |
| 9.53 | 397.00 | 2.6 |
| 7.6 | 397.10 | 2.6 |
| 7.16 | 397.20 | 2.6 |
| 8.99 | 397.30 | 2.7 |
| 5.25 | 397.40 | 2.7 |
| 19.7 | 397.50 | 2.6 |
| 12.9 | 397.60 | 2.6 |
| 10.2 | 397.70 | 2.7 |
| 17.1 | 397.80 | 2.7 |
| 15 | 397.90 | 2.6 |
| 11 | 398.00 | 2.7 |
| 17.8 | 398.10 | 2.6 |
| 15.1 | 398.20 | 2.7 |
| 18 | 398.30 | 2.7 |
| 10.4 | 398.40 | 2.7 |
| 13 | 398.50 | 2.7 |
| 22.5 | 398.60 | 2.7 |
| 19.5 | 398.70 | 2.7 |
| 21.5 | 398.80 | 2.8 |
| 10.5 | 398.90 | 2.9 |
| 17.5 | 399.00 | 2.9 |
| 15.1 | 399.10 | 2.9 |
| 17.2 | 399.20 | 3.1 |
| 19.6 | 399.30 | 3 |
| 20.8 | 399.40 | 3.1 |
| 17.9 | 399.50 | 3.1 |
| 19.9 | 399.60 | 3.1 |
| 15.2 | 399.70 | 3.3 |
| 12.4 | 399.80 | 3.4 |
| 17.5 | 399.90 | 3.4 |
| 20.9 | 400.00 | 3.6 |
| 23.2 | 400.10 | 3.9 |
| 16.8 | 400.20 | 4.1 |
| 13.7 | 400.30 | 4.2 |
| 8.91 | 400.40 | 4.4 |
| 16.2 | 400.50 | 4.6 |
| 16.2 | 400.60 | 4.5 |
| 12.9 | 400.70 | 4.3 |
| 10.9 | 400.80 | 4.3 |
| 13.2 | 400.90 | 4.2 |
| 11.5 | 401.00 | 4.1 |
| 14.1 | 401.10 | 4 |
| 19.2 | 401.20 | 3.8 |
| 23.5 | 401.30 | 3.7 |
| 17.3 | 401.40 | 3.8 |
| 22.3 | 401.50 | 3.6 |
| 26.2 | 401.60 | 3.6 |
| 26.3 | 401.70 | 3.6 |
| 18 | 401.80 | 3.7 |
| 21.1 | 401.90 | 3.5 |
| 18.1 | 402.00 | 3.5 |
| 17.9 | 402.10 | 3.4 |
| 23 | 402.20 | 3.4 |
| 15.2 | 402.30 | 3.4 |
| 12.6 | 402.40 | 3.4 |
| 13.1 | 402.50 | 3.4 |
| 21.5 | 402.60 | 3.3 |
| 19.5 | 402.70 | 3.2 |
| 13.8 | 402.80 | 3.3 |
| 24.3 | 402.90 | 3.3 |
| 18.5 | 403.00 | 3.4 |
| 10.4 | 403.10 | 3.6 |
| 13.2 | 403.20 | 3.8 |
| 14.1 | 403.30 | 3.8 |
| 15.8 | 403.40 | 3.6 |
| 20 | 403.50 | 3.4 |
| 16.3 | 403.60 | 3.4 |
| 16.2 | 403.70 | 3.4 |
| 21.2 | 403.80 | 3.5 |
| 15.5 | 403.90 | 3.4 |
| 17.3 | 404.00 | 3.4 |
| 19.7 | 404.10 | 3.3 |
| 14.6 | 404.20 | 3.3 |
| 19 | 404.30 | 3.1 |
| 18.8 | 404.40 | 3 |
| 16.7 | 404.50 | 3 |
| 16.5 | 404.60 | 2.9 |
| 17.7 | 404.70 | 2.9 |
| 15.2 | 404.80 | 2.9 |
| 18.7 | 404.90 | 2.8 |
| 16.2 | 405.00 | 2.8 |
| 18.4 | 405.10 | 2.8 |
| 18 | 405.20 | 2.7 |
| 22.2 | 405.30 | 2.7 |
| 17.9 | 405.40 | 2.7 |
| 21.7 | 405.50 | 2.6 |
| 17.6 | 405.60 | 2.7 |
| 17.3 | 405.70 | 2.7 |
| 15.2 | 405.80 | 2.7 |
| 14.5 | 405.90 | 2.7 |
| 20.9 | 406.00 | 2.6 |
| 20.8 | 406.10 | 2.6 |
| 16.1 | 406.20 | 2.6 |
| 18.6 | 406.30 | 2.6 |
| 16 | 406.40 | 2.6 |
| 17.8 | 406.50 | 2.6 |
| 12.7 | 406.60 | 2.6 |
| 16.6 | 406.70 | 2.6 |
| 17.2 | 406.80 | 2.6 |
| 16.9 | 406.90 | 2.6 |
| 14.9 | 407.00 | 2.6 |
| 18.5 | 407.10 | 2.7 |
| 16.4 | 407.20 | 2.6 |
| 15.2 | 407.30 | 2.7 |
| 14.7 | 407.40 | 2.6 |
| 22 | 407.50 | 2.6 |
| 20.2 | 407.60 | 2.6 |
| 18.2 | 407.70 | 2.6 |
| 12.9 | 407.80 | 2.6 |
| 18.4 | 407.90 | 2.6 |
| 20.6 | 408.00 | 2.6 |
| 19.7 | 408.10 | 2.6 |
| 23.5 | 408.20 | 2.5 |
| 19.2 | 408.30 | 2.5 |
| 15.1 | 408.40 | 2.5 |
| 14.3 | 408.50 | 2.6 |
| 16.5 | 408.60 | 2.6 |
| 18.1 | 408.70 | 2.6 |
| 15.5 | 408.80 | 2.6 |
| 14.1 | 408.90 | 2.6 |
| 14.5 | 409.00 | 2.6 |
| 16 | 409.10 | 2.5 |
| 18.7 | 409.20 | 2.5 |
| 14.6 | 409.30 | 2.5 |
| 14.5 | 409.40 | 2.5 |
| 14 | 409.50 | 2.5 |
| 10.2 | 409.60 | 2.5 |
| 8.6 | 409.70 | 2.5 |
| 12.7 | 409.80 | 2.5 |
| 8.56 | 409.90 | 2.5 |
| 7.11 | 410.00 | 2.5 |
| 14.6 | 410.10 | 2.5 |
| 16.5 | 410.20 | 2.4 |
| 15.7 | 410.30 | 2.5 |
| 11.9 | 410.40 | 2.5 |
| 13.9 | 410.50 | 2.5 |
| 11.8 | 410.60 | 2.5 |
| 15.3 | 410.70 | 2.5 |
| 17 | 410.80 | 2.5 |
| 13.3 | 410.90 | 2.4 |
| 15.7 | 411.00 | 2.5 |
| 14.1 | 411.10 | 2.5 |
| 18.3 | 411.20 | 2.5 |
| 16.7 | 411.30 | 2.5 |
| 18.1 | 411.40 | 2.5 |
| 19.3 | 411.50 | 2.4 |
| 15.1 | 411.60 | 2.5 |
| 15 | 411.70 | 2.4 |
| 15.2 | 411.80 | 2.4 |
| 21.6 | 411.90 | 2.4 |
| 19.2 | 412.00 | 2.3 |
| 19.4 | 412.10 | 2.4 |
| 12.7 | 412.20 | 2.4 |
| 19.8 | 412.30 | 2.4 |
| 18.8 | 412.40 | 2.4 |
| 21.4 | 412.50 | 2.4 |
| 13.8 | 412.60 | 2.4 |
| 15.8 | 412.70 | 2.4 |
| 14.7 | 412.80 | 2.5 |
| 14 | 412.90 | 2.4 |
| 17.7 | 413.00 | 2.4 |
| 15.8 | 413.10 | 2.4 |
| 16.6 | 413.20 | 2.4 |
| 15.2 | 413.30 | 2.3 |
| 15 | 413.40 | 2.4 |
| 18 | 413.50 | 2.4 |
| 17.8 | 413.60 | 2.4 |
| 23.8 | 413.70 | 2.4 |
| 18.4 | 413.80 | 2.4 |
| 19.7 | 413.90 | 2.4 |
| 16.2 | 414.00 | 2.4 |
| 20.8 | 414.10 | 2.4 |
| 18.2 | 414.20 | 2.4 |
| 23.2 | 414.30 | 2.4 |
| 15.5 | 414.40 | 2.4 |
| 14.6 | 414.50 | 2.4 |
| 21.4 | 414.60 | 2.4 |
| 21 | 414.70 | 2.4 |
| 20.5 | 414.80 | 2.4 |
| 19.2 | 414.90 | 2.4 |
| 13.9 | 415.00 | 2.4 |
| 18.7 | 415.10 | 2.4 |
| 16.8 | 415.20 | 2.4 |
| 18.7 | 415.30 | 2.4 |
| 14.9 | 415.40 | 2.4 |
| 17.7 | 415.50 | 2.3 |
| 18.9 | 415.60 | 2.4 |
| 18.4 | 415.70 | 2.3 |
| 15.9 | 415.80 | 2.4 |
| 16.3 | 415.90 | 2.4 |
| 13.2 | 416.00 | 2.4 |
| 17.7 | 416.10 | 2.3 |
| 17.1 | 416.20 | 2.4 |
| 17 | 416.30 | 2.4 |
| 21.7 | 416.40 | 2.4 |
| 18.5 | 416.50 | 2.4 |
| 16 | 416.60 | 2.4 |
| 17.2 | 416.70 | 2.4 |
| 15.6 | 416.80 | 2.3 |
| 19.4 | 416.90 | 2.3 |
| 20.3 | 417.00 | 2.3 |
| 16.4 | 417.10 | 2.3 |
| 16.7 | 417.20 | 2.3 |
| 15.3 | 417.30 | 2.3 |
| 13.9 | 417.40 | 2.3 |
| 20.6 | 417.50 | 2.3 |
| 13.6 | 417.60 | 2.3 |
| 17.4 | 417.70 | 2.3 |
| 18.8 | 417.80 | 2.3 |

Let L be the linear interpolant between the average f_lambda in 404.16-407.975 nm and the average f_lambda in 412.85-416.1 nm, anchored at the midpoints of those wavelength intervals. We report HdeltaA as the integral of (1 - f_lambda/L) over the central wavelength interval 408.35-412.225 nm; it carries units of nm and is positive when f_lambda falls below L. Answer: 0.57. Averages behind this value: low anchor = 17.4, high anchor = 17.7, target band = 15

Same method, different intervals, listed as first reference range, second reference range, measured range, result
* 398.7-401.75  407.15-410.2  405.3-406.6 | -0.13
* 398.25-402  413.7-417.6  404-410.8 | 0.45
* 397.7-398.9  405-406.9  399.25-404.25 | -0.19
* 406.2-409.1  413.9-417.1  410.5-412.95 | 0.15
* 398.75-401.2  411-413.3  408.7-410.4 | 0.32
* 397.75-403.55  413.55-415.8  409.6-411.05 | 0.41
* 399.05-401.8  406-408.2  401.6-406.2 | -0.10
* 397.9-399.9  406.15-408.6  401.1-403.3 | -0.23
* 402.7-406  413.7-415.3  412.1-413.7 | 0.15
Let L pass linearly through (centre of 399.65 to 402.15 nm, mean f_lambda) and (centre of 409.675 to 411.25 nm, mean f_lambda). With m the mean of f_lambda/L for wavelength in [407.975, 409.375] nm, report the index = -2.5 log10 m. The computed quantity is -0.20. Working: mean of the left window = 17.3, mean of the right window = 13.5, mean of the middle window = 17.1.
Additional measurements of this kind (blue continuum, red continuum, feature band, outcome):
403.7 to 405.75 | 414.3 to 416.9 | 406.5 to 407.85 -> 0.08 mag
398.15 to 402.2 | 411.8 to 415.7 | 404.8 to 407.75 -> 0.00 mag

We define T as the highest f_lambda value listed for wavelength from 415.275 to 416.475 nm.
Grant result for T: 21.7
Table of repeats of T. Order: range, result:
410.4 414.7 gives 23.8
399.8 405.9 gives 26.3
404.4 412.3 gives 23.5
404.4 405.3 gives 22.2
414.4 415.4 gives 21.4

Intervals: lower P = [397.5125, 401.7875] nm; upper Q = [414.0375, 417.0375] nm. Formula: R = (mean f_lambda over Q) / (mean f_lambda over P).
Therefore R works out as 1.07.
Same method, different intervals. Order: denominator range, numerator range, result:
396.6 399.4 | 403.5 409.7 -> 1.28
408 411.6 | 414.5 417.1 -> 1.17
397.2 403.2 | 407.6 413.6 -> 0.96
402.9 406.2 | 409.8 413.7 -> 0.91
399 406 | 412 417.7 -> 1.00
